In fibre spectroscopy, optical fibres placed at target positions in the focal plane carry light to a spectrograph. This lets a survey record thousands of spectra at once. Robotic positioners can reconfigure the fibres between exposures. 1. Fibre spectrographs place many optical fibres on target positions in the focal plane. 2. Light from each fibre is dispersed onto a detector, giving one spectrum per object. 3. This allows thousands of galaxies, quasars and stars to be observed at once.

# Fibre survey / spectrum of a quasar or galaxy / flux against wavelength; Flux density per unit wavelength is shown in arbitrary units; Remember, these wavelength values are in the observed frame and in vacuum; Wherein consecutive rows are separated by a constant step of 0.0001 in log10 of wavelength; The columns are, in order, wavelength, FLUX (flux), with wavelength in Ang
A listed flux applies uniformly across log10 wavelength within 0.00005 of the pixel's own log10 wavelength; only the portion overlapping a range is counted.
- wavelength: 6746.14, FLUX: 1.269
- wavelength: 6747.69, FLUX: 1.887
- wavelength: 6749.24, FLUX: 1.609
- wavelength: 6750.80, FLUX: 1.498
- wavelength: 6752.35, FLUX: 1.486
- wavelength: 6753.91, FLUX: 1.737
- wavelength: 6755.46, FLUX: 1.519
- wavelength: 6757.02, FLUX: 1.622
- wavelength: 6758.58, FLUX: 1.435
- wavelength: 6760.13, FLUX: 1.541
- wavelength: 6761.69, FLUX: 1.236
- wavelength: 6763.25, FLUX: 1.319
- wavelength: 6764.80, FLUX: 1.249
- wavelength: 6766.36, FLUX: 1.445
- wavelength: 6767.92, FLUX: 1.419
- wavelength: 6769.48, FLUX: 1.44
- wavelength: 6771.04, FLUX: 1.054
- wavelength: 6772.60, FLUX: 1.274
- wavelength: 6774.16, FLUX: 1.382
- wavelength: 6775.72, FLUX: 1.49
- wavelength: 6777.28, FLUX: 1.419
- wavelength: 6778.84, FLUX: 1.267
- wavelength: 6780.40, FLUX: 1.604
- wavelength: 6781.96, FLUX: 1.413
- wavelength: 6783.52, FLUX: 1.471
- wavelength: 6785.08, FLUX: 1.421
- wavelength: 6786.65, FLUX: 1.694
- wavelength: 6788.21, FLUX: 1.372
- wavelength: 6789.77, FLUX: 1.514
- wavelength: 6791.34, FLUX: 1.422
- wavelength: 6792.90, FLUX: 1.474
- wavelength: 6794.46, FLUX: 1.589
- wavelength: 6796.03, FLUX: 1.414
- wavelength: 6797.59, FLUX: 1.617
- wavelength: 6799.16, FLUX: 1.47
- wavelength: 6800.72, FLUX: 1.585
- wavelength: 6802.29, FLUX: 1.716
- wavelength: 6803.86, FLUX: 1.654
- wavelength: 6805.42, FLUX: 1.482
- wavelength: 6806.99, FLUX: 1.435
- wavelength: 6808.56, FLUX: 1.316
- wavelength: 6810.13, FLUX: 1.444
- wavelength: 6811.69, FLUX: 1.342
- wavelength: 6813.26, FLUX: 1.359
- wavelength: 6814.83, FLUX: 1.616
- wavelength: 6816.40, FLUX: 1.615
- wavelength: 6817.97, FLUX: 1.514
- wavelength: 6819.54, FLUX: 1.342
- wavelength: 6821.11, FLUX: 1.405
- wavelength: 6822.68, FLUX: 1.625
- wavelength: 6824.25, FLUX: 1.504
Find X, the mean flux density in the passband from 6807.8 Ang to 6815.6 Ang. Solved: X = 1.42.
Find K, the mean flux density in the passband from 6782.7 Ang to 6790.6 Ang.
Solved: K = 1.49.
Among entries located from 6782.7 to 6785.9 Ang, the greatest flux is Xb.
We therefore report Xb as 1.471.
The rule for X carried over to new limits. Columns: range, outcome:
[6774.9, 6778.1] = 1.45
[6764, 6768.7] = 1.37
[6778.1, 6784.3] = 1.44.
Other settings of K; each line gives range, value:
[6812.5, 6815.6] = 1.49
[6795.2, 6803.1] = 1.56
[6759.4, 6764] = 1.36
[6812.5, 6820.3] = 1.49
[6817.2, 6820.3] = 1.43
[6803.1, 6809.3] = 1.47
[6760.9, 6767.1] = 1.31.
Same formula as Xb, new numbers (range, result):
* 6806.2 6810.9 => 1.444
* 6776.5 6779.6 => 1.419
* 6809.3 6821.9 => 1.616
